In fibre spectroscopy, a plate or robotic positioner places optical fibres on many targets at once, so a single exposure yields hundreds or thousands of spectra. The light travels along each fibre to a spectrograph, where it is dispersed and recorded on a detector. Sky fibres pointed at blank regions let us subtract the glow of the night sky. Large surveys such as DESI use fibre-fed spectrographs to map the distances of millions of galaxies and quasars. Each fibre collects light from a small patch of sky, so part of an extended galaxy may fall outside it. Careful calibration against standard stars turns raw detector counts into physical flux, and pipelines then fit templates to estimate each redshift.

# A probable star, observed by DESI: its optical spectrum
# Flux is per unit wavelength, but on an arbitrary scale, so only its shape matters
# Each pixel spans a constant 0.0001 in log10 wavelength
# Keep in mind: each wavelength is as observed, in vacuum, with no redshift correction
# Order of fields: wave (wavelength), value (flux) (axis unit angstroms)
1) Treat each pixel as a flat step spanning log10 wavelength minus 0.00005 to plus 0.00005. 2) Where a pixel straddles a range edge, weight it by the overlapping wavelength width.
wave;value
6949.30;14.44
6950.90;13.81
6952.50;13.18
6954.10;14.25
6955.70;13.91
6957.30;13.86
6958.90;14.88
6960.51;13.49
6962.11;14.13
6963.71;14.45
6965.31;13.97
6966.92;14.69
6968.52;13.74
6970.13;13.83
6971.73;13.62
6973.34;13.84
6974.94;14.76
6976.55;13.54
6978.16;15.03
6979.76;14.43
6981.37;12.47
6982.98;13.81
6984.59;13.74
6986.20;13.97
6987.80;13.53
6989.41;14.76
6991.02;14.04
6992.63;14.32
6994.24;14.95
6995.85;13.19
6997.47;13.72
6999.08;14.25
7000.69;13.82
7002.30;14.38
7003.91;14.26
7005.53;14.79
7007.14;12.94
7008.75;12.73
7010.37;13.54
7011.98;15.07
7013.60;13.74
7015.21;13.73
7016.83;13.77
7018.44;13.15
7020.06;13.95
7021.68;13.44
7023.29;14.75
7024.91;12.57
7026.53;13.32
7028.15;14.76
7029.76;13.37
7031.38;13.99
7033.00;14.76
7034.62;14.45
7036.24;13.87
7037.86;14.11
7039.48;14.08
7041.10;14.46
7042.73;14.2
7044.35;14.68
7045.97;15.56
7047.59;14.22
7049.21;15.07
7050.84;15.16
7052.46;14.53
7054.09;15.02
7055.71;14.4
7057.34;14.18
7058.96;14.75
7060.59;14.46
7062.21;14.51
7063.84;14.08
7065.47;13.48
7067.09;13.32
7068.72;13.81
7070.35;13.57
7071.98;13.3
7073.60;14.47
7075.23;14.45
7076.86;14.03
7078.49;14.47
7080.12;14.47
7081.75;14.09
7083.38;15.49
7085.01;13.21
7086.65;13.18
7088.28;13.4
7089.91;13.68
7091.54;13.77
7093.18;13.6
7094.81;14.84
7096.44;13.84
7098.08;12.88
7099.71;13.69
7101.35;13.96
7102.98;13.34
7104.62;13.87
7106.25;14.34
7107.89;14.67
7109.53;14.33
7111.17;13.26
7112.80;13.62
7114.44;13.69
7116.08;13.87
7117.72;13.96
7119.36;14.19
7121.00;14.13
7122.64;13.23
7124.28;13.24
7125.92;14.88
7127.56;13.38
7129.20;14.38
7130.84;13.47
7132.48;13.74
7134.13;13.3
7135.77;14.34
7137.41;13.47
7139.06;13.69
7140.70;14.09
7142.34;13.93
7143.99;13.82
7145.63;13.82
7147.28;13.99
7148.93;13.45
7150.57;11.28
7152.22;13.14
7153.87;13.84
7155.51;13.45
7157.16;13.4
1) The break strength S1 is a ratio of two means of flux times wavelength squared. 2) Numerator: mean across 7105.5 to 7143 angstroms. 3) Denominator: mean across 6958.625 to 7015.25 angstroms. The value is 1.03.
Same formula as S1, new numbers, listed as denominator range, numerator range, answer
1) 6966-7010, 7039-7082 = 1.05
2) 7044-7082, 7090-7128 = 0.98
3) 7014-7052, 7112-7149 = 1.00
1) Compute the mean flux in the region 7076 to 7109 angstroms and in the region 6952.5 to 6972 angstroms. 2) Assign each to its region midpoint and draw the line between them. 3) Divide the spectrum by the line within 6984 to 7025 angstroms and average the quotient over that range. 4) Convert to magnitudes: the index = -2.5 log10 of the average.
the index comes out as 0.01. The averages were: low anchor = 14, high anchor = 13.9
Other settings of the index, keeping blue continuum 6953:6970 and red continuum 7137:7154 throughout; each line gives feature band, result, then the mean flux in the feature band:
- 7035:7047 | -0.04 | 14.4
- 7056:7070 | -0.02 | 14.1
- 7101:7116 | -0.02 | 13.9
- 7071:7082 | -0.04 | 14.2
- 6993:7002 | 0.00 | 14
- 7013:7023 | 0.02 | 13.7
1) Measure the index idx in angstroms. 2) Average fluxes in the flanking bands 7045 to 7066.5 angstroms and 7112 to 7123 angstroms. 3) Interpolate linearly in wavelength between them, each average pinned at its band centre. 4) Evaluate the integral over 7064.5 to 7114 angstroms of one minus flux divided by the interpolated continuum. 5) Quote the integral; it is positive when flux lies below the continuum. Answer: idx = 1.0 angstroms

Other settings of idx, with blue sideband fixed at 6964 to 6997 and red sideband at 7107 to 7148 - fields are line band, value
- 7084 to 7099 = 0.29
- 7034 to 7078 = -1.17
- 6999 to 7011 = 0.15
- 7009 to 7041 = 0.13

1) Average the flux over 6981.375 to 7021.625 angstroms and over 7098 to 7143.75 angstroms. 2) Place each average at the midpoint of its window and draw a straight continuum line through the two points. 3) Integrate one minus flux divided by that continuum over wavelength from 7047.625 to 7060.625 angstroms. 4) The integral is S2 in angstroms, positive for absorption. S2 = -0.8 angstroms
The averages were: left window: 13.9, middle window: 14.7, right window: 13.8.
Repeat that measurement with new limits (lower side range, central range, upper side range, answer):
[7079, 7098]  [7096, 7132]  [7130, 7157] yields -0.2 angstroms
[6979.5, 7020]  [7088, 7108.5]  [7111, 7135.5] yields -0.1 angstroms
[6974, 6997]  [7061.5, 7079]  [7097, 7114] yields -0.1 angstroms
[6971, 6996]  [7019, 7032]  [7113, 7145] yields 0.2 angstroms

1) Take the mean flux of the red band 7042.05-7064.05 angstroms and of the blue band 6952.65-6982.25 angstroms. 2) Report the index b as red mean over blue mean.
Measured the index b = 1.0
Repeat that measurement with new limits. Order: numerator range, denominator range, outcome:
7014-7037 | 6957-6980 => 0.98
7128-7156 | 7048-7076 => 0.95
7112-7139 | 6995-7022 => 1.00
